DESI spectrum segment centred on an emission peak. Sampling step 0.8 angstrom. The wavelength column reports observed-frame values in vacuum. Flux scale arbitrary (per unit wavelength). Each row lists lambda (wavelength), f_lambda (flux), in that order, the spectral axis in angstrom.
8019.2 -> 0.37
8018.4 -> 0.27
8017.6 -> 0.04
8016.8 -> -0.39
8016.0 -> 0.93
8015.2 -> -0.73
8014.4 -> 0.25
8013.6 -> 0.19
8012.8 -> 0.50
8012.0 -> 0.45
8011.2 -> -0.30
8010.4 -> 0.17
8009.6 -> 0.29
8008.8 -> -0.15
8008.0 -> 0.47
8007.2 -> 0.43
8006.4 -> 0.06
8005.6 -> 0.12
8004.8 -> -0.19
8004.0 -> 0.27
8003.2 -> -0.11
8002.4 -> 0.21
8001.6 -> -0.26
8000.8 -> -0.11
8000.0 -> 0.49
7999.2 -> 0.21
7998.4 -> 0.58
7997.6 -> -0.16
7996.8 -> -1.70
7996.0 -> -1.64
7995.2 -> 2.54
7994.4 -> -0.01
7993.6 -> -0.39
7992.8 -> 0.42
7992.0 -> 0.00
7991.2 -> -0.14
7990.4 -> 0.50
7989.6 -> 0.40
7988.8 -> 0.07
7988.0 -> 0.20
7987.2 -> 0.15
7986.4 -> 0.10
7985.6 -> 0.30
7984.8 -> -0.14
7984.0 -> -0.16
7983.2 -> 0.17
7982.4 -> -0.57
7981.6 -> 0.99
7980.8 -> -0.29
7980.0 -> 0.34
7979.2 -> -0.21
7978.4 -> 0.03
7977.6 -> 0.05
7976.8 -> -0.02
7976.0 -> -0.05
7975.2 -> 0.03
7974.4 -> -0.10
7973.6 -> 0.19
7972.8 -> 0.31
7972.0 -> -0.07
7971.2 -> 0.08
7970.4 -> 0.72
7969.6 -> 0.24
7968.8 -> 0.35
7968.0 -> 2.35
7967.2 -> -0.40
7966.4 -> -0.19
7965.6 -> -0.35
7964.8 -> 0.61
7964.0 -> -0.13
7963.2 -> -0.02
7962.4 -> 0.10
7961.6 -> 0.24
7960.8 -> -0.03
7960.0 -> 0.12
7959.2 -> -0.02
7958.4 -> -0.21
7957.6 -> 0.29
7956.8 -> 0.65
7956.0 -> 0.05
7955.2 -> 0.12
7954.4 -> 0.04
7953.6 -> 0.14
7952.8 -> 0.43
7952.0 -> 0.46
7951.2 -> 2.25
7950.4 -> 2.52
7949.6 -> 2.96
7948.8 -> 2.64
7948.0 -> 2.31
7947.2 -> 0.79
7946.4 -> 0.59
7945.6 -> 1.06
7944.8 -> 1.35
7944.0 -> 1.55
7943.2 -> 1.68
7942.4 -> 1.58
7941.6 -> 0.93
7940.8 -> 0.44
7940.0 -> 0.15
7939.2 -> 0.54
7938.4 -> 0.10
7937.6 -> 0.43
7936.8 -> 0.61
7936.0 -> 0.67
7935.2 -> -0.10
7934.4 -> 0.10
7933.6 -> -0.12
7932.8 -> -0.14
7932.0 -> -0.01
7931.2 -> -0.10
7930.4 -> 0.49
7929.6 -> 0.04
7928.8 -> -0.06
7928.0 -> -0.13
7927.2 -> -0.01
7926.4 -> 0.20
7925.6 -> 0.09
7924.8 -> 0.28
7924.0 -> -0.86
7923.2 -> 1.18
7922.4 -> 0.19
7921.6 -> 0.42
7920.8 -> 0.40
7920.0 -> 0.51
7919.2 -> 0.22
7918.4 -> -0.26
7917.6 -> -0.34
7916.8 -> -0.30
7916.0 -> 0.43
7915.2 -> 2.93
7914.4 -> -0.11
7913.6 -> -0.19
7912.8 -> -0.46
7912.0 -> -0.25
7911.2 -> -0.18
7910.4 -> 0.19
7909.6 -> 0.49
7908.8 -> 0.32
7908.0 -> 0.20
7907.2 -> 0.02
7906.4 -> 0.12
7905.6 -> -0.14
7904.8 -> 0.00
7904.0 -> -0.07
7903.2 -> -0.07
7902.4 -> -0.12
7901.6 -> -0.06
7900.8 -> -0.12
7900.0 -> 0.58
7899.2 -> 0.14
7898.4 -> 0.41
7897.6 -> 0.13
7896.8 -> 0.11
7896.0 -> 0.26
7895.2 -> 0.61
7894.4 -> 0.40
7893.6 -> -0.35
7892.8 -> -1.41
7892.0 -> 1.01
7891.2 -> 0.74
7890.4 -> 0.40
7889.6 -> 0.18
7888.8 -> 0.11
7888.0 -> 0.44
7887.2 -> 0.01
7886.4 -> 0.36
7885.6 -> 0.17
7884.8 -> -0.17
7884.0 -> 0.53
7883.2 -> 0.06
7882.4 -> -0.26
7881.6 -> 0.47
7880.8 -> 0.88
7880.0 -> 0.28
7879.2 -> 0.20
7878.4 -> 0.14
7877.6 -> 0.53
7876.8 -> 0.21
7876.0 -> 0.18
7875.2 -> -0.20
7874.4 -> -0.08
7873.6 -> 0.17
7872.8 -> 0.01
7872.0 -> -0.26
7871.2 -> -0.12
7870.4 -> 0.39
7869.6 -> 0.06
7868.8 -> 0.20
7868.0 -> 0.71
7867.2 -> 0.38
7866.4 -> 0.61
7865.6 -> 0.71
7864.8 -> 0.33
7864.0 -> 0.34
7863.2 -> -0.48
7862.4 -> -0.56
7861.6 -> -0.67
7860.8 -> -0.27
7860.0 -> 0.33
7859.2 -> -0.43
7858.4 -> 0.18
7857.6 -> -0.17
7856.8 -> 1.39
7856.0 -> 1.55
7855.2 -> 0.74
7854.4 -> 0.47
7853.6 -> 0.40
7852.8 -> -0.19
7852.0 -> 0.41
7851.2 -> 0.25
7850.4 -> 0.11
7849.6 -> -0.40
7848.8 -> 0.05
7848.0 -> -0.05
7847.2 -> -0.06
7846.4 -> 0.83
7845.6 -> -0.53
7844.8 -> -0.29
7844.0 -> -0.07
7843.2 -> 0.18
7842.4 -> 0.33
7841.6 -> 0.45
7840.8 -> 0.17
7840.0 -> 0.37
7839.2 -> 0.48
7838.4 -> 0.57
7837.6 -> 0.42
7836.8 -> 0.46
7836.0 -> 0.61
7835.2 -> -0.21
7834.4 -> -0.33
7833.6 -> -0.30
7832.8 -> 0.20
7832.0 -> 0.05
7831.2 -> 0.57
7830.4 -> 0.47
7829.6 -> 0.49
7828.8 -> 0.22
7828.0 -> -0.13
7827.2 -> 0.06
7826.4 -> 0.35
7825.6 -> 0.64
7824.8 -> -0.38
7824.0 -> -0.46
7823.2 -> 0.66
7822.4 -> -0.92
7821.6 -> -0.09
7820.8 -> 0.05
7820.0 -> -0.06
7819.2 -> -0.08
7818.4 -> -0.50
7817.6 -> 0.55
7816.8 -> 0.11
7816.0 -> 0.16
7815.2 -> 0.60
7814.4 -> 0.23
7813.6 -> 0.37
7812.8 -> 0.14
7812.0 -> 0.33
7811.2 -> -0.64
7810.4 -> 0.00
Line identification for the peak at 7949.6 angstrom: [O II]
